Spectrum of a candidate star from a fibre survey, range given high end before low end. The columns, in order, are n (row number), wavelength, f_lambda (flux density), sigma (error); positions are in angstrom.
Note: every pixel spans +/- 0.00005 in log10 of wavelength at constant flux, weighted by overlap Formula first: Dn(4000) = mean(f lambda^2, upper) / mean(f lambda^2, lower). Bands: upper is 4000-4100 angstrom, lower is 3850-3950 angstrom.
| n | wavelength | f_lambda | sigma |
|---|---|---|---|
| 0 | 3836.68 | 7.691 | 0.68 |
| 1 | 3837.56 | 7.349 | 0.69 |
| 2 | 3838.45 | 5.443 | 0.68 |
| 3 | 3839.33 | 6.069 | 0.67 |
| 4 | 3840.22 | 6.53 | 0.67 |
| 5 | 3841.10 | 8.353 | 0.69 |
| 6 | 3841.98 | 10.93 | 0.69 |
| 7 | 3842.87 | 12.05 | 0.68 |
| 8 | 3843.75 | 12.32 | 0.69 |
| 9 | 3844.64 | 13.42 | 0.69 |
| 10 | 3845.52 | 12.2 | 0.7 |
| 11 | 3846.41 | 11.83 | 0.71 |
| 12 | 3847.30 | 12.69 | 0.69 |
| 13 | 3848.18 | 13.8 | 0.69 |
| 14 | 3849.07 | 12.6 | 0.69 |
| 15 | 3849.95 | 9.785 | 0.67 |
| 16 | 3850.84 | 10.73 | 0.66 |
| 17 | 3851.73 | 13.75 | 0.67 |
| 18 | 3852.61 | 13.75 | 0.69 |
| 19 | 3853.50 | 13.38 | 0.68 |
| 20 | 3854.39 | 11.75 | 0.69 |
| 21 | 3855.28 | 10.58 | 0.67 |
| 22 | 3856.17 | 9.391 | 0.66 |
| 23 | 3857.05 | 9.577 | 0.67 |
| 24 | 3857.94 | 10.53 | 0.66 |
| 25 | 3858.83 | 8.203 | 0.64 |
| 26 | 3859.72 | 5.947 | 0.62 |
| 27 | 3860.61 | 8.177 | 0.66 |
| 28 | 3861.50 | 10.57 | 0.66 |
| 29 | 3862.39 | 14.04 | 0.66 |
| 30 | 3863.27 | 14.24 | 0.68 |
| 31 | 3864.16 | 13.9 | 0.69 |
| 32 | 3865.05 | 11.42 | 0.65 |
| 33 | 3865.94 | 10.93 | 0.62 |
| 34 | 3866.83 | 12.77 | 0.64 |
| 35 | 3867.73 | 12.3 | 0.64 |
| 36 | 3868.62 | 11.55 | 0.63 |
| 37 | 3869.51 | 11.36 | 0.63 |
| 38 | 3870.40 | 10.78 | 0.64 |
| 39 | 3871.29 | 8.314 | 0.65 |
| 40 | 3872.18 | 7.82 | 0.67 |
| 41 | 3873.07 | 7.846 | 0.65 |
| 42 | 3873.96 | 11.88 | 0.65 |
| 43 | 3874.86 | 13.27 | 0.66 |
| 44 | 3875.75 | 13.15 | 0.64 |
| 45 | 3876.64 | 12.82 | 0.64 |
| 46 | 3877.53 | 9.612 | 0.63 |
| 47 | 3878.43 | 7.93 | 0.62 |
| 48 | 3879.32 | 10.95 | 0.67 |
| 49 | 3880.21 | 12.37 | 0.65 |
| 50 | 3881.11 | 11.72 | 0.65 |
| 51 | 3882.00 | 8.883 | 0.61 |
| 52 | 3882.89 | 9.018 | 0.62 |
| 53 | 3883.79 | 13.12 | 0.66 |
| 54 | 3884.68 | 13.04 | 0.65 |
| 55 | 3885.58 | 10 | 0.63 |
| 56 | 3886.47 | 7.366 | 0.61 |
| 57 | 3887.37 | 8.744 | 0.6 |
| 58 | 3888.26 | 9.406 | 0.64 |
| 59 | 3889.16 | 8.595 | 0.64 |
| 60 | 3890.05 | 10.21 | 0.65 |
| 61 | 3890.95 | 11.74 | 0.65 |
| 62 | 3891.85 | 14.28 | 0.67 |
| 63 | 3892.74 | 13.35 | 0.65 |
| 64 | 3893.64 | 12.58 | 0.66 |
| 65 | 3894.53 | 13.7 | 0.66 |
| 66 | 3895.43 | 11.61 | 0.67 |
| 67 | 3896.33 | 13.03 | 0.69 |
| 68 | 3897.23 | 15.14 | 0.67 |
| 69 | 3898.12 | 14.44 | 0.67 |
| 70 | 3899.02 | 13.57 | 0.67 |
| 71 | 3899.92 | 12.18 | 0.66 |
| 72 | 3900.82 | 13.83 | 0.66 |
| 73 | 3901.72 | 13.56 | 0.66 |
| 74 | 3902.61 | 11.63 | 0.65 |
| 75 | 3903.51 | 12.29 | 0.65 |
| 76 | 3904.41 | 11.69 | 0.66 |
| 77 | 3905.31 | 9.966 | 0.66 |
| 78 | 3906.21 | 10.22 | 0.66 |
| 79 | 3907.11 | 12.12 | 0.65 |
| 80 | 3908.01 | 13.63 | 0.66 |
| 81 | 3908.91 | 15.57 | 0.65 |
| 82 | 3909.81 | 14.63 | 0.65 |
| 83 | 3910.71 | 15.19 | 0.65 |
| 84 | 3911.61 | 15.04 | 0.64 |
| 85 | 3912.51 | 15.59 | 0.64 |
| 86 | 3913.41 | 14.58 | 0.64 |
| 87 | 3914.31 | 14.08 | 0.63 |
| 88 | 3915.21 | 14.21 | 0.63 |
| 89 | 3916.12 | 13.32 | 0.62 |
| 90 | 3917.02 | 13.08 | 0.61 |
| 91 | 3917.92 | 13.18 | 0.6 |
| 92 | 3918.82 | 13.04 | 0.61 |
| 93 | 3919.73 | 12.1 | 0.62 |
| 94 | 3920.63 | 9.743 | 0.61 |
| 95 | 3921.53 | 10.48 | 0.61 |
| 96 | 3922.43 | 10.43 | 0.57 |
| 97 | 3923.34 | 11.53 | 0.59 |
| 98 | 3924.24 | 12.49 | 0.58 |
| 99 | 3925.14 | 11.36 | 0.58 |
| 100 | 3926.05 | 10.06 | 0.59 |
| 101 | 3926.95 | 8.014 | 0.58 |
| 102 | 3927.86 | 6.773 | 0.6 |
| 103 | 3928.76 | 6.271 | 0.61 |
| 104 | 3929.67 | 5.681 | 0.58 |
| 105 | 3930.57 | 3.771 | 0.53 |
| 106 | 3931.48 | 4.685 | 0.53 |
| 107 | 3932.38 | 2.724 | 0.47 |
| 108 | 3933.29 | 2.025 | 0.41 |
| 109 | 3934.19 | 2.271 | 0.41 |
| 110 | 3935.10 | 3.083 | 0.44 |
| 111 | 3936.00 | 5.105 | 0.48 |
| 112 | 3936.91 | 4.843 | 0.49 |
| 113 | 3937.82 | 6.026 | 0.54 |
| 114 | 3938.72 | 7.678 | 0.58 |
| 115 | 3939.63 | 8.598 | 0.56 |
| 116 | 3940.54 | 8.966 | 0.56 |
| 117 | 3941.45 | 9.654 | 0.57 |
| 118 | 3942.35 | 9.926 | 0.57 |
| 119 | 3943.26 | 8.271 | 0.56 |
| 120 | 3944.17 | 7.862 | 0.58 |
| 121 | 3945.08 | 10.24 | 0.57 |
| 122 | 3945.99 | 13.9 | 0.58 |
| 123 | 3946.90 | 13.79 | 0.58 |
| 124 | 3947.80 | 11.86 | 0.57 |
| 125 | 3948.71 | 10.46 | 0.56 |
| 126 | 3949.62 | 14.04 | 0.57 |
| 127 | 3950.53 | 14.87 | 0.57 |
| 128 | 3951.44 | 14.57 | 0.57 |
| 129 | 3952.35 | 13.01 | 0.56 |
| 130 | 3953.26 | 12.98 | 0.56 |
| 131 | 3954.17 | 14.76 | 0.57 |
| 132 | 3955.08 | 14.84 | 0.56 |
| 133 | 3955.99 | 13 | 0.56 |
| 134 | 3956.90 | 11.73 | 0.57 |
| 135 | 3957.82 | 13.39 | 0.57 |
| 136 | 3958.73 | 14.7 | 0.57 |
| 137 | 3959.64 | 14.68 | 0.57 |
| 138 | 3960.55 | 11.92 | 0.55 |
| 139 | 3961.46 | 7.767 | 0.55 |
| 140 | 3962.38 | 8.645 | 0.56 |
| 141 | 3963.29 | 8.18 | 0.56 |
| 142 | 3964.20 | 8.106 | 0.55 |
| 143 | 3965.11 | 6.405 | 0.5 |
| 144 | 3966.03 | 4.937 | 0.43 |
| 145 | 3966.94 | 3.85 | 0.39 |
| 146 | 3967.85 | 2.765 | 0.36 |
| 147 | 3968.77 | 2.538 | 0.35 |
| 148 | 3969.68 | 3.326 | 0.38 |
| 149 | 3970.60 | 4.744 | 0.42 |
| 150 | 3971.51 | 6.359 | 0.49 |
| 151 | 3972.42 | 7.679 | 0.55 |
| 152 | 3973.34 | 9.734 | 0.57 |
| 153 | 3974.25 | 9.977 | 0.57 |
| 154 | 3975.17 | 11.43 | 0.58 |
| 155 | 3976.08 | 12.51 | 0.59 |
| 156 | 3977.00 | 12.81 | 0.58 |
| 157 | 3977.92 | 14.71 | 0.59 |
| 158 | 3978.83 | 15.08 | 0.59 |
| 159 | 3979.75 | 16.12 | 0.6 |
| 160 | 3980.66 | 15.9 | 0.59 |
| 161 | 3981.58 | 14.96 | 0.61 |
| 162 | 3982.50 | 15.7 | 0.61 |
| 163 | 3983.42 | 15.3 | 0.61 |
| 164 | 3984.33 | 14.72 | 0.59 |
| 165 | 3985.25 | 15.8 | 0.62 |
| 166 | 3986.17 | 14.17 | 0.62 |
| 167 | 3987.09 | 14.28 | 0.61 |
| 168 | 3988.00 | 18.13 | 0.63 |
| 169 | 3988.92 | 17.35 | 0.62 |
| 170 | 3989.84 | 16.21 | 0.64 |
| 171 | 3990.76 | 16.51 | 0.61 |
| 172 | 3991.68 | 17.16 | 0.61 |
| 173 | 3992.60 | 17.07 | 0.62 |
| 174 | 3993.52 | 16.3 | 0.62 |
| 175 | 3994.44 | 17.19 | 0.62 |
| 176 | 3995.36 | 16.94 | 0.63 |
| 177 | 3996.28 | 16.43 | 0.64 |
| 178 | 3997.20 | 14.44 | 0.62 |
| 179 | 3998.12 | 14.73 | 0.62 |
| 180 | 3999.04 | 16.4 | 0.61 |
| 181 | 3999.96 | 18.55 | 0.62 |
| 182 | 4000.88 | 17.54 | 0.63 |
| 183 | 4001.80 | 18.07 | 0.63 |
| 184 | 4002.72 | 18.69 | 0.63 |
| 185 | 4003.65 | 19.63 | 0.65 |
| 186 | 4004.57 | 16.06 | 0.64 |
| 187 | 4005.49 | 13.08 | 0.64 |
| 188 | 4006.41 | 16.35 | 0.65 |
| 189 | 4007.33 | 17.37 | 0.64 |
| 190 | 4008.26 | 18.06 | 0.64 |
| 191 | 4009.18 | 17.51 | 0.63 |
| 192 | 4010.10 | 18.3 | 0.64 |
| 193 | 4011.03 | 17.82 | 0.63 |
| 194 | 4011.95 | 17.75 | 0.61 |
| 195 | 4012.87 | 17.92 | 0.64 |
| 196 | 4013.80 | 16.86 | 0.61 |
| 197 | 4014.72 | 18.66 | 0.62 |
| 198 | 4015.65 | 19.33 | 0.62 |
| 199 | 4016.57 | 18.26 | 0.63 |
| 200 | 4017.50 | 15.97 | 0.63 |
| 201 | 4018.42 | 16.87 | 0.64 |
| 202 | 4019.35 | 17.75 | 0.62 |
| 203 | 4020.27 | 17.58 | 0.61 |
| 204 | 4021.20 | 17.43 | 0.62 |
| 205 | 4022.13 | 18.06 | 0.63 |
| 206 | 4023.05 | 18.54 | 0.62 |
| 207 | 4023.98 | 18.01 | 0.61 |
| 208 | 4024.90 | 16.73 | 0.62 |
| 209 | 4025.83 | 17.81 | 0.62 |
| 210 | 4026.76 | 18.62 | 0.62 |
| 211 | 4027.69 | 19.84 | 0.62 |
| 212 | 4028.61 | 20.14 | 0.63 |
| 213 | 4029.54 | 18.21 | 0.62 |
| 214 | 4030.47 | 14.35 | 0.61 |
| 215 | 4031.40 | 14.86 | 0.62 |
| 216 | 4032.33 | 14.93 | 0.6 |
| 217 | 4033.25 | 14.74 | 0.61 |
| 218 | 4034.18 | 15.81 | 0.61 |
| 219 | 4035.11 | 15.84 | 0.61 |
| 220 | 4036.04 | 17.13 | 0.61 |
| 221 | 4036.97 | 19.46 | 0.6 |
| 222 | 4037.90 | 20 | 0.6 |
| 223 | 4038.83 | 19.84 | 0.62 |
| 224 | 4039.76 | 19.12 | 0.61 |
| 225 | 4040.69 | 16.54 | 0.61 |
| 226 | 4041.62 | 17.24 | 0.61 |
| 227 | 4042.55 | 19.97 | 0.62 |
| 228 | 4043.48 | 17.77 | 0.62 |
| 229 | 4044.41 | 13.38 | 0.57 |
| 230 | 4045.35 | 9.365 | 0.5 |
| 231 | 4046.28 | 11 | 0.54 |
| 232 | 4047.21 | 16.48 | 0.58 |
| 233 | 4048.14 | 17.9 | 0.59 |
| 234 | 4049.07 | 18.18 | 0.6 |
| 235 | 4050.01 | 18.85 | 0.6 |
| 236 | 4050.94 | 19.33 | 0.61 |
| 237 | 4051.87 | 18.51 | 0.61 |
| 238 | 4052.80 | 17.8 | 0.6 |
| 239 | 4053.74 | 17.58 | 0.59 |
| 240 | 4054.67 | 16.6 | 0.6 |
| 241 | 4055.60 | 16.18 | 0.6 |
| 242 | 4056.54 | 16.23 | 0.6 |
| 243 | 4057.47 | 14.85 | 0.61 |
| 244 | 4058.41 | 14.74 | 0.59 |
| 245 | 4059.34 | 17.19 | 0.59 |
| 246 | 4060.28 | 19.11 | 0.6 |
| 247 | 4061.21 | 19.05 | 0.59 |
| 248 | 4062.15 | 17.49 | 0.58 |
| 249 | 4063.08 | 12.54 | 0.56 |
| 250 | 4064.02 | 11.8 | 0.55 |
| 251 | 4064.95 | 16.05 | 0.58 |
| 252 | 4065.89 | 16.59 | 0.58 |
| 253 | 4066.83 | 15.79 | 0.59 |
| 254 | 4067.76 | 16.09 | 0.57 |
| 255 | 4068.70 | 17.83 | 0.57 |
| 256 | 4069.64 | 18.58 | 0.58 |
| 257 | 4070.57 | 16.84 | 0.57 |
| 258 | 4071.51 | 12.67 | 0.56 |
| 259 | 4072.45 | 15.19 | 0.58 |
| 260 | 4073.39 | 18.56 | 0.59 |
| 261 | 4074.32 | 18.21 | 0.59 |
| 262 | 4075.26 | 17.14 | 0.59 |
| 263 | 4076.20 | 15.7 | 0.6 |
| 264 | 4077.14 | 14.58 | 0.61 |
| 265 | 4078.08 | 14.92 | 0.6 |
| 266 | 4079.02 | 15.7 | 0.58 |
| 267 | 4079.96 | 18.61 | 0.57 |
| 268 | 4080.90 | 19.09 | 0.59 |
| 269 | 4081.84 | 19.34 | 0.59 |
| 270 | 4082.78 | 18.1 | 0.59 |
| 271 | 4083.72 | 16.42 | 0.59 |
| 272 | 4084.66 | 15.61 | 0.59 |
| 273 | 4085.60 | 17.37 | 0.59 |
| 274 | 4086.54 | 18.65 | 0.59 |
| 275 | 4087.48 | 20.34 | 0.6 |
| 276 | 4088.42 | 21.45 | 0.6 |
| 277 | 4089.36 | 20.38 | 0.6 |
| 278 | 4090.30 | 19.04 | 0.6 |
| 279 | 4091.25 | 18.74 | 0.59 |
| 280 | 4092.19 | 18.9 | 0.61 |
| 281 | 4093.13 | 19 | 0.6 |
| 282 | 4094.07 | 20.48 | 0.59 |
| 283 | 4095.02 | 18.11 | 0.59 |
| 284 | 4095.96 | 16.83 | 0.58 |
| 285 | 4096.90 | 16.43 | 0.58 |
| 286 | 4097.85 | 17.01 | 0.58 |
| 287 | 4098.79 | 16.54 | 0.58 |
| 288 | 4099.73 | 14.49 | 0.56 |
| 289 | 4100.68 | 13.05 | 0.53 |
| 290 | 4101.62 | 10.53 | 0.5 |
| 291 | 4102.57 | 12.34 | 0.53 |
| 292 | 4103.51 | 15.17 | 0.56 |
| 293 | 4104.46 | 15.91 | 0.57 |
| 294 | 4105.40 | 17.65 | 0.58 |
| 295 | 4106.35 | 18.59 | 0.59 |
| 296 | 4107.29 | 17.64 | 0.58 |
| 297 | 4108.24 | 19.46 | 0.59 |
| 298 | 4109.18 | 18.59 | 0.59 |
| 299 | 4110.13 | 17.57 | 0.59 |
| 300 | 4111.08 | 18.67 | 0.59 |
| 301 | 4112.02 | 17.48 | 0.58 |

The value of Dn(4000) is 1.73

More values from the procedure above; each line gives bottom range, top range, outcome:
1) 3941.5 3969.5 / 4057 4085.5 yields 1.66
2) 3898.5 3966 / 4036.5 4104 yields 1.69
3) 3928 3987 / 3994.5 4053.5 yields 1.80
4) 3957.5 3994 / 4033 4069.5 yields 1.47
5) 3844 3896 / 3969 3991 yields 1.22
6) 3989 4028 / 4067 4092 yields 1.05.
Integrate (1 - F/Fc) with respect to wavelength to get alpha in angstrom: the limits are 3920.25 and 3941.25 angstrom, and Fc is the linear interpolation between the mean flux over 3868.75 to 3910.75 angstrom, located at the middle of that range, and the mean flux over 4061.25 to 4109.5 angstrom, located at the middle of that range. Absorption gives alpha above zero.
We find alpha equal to 9.28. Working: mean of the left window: 11.6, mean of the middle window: 7.09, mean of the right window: 16.9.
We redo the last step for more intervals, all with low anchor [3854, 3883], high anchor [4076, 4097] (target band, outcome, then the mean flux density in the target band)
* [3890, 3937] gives 4.4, 11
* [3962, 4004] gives 4.8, 13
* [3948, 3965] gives 1.8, 12.2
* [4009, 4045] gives -3.4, 17.5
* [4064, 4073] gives 0.8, 16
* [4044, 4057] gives 0.5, 16.2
